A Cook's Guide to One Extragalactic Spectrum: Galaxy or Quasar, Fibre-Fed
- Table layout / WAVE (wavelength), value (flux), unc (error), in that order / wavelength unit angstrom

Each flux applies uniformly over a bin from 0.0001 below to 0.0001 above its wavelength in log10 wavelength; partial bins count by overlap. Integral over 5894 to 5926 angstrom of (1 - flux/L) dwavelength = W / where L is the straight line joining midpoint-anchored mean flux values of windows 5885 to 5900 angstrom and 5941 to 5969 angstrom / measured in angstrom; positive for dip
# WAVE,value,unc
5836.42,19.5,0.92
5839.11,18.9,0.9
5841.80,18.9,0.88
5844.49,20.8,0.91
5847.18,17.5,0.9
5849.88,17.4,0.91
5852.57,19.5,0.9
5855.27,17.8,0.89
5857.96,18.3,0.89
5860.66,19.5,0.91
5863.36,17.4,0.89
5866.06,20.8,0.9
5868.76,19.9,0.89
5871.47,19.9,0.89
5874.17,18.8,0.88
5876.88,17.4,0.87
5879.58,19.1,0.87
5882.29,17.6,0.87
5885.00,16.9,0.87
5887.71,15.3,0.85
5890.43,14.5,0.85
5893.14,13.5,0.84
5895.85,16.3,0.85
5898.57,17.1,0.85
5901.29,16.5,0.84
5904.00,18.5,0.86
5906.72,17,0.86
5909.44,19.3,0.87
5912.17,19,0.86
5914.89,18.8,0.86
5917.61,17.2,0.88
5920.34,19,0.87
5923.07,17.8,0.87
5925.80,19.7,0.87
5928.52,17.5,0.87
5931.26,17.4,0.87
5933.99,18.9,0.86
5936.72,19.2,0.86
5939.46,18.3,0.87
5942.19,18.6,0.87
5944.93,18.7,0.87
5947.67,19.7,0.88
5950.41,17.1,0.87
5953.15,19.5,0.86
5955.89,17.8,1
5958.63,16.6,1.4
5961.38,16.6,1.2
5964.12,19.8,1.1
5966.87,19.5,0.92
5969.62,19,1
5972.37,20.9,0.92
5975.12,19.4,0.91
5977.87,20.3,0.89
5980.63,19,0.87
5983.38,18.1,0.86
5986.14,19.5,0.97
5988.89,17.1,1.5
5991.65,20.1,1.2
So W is -3.1 angstrom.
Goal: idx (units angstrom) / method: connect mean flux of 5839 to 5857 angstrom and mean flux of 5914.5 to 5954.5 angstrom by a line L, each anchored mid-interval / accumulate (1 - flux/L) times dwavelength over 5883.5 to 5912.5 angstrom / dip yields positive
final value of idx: 3.0 angstrom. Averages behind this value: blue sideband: 18.7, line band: 16.6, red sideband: 18.5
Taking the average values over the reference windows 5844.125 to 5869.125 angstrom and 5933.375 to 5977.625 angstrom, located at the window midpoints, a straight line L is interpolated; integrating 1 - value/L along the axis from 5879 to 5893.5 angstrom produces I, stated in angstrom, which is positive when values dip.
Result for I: 2.0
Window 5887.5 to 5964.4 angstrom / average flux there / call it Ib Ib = 17.8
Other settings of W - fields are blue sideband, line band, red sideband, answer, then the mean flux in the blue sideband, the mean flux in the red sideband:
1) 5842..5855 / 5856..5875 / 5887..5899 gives -2.01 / 18.7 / 15.2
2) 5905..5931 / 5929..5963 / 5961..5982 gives 1.27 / 18.3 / 19.4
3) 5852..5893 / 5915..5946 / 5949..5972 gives -0.28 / 18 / 18.4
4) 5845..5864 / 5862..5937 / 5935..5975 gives 2.64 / 18.3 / 18.7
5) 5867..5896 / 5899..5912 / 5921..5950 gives -0.03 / 17.3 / 18.5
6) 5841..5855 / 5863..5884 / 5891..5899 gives -2.47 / 18.7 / 15.4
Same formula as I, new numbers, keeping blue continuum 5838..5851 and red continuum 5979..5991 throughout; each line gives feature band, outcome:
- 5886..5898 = 2.3 angstrom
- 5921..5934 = 0.3 angstrom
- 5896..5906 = 0.8 angstrom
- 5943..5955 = -0.1 angstrom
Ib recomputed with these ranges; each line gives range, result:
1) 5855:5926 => 17.9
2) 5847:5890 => 18.3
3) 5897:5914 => 17.9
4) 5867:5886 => 18.6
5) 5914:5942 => 18.4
